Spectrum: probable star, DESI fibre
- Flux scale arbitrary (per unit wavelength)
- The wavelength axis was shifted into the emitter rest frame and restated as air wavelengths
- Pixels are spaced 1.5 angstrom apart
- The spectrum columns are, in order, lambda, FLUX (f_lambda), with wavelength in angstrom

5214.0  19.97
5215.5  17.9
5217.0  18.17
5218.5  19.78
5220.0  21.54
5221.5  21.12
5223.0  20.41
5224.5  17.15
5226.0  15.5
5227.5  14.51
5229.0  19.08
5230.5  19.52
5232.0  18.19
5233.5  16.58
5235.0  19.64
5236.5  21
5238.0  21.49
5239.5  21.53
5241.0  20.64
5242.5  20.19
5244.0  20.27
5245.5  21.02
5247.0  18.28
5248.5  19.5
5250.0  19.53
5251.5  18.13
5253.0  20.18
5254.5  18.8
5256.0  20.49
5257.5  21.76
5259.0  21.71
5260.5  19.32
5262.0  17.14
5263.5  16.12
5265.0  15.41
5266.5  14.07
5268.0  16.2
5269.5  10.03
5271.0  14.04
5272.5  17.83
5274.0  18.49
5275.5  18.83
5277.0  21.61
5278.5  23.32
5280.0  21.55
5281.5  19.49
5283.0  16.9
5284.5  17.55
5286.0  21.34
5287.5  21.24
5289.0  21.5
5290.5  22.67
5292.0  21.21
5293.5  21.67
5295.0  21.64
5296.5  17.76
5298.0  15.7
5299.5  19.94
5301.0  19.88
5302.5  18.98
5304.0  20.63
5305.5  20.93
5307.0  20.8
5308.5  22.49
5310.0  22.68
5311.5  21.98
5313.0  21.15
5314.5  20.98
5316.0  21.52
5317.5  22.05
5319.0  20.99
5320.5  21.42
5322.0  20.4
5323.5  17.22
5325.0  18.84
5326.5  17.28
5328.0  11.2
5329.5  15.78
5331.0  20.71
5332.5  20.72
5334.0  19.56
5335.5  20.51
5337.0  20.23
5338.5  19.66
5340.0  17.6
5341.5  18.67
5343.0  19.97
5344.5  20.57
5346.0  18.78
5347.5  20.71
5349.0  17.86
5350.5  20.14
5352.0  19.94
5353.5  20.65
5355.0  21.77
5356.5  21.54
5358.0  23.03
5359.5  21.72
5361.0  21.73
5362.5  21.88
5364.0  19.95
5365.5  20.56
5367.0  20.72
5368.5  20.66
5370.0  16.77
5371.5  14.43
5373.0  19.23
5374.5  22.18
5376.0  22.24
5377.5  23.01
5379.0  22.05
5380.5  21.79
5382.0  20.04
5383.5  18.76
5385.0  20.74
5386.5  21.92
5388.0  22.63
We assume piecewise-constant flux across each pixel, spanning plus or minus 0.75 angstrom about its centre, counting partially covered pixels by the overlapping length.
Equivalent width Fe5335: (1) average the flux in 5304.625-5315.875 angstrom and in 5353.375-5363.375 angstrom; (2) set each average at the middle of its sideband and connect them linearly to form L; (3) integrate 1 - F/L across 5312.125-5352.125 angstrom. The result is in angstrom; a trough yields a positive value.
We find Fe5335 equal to 4.1 angstrom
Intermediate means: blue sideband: 21.6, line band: 19.4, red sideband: 21.8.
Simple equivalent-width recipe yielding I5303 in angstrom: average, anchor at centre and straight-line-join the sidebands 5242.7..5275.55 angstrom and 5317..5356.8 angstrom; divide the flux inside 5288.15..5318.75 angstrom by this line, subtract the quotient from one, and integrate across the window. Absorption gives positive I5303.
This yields -3.2 angstrom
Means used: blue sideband 18.1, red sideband 19.4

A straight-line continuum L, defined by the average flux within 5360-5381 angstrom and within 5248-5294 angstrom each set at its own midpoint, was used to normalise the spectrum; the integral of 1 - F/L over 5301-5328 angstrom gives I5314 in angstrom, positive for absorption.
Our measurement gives -1.0 angstrom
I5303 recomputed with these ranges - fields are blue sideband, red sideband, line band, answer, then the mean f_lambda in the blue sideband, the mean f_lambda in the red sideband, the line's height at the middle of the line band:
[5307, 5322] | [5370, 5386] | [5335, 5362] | 0.8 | 21.6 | 20.3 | 20.9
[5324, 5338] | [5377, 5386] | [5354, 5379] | -0.7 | 18.3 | 21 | 20.2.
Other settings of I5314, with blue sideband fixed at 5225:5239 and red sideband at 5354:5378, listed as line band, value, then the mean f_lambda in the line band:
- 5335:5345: 0.3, 19.6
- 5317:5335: 1.1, 18.8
